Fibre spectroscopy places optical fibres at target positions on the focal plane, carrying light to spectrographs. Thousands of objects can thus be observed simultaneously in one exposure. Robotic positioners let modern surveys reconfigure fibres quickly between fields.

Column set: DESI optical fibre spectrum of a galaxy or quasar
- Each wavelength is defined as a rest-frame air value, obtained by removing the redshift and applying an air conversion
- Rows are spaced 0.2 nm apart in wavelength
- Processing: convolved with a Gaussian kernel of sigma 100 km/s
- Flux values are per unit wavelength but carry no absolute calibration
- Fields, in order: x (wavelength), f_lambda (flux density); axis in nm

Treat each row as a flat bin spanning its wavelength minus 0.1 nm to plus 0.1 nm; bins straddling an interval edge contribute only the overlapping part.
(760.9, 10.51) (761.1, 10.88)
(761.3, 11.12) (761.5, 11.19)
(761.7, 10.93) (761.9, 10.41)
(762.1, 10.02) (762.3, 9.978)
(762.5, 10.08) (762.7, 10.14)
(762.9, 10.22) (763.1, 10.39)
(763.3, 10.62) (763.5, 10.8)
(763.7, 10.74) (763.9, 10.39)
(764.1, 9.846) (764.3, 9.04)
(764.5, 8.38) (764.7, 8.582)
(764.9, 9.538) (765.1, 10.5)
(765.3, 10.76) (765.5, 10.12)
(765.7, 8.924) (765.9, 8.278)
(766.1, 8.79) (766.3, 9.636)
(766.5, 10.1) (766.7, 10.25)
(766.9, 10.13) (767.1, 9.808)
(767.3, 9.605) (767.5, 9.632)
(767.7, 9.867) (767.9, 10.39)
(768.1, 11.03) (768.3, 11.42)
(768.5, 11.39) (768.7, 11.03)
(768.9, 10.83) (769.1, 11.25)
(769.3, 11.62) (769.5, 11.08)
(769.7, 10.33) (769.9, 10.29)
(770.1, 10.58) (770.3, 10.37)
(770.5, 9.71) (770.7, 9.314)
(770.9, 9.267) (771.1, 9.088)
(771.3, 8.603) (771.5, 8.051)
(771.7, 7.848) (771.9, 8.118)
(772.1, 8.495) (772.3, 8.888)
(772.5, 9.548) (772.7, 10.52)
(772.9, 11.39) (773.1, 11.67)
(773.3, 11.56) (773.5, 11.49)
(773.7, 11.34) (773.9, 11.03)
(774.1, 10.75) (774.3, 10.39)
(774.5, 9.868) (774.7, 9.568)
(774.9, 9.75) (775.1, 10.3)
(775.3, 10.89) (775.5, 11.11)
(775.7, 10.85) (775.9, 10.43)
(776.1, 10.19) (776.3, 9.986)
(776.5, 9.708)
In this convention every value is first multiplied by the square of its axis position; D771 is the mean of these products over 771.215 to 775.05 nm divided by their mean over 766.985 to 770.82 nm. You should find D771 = 1.0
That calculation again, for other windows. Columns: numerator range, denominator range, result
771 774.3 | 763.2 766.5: 1.04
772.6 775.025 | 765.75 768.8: 1.09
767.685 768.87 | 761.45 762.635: 1.07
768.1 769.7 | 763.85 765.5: 1.17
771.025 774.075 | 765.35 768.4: 1.01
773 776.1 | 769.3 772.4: 1.15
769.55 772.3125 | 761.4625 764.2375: 0.91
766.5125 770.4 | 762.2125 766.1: 1.09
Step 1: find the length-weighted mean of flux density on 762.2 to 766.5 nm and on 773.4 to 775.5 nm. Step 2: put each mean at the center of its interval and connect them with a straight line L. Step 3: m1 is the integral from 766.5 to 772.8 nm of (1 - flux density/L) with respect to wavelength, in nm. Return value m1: 0.15 nm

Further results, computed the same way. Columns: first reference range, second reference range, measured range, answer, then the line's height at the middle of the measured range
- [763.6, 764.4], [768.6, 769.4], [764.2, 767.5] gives 0.29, 10.4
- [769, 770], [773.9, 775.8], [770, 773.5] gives 0.35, 10.7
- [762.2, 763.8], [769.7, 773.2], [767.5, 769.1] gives -0.15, 9.85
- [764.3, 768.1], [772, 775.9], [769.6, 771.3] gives 0.05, 10.1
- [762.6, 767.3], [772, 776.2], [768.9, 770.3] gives -0.09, 10.2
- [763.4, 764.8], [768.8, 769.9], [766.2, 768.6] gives 0.05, 10.5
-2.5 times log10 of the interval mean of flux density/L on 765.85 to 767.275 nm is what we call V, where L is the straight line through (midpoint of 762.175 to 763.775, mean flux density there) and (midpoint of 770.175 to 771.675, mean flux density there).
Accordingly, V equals 0.02 mag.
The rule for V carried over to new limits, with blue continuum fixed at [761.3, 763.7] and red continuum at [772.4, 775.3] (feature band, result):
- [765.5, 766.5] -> 0.15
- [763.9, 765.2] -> 0.12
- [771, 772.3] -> 0.25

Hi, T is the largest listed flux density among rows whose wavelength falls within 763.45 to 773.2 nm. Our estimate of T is 11.67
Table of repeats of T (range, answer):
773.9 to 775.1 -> 10.75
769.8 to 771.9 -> 10.58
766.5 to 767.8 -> 10.25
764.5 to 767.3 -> 10.76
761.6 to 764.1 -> 10.93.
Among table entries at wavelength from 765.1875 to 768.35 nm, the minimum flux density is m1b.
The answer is 8.278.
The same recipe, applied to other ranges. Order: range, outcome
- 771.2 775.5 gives 7.848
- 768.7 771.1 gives 9.088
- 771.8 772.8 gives 8.118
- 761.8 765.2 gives 8.38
